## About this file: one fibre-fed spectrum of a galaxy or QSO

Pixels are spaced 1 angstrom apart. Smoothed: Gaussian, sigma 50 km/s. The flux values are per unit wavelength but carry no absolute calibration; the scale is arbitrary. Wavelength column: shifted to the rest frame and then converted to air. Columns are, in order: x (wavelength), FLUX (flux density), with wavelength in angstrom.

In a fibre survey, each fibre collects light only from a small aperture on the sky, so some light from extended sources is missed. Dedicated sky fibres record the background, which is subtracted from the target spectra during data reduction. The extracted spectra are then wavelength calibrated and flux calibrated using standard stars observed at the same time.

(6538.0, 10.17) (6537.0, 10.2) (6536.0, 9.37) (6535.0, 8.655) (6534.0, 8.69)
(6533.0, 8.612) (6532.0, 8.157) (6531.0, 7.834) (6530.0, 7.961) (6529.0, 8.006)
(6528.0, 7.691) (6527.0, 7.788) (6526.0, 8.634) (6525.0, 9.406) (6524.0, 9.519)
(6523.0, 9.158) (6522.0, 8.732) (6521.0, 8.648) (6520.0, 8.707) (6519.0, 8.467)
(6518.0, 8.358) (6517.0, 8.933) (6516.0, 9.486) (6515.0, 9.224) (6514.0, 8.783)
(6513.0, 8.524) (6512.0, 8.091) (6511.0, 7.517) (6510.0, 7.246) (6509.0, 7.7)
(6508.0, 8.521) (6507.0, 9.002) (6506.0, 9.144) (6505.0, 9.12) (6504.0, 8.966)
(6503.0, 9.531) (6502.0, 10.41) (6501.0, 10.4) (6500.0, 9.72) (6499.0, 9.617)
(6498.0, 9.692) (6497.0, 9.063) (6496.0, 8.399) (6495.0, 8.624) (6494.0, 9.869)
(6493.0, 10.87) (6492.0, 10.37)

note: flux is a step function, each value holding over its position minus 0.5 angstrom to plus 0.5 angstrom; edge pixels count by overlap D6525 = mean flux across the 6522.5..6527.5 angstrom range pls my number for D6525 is 8.9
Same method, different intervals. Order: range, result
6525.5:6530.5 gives 8.02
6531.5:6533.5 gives 8.38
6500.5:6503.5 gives 10.1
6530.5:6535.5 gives 8.39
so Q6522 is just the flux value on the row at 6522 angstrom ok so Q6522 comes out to 8.732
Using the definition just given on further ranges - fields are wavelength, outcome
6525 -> 9.406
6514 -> 8.783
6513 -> 8.524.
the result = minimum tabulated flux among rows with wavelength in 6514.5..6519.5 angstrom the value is 8.358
